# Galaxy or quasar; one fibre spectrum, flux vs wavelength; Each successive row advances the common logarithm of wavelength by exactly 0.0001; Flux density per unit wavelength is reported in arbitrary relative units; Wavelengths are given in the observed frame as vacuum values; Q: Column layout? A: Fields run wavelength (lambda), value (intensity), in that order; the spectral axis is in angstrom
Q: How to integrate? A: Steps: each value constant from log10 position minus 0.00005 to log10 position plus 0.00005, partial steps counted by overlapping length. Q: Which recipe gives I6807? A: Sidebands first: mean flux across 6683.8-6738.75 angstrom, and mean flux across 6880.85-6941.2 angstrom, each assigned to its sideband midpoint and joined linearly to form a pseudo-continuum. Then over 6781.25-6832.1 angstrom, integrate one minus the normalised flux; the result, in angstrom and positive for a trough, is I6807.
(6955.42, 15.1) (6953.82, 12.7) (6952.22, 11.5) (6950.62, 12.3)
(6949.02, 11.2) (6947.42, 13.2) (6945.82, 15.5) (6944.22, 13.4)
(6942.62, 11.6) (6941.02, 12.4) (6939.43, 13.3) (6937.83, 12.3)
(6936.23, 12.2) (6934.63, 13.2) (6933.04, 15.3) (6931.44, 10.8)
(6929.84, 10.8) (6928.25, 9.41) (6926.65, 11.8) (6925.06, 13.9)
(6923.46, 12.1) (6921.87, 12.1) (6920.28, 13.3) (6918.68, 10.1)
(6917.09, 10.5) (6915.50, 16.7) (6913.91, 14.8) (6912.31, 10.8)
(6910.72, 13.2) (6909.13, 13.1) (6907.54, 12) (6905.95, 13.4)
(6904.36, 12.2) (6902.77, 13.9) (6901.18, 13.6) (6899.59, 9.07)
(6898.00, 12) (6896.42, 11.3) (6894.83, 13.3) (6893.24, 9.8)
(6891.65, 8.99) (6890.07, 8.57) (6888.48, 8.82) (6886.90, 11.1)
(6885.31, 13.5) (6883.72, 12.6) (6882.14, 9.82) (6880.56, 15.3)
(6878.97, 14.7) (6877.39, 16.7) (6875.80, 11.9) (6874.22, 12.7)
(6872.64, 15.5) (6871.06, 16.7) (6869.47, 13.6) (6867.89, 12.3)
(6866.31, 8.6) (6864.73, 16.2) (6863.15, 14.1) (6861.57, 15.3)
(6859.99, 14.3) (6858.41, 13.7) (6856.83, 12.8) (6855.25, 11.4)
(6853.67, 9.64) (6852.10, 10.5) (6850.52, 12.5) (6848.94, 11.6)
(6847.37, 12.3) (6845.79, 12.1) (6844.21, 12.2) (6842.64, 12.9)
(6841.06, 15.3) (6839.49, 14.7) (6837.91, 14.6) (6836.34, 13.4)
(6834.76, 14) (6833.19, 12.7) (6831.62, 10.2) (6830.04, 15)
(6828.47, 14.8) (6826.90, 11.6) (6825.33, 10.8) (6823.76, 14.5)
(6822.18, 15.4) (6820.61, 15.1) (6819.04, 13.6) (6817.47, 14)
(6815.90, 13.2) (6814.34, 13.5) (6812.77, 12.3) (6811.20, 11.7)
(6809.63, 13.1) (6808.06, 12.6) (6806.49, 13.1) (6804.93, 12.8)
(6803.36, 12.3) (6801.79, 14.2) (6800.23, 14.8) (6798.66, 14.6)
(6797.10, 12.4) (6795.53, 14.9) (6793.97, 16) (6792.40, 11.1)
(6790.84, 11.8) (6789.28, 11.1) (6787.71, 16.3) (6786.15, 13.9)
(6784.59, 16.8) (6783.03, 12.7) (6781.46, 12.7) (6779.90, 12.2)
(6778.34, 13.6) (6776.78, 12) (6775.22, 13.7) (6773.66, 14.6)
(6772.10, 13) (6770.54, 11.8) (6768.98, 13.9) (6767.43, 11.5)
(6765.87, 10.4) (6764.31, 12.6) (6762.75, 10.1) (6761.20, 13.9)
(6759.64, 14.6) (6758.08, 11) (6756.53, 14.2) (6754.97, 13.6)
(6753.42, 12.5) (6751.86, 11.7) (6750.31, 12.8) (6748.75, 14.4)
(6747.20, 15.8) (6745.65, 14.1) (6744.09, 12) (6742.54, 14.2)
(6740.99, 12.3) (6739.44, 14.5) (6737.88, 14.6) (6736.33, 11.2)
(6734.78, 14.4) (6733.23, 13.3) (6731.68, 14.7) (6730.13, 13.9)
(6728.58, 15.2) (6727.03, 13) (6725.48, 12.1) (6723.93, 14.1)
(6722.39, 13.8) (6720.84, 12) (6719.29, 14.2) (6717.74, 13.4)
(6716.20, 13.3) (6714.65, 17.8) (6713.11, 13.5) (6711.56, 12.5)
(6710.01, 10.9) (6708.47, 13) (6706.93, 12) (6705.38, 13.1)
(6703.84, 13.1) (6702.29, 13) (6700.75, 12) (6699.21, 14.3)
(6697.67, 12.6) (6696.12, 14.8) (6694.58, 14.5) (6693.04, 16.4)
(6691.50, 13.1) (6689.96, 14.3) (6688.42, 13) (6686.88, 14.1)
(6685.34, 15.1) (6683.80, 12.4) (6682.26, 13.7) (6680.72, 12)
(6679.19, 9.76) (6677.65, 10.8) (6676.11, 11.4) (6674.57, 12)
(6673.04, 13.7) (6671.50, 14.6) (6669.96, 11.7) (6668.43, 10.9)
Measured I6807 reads -2.4 angstrom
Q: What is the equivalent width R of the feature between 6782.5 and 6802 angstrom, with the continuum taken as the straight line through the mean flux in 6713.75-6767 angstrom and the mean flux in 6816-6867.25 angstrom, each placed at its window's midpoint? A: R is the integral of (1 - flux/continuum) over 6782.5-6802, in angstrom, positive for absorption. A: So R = -1.0 angstrom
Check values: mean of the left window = 13.4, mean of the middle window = 13.9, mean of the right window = 13.1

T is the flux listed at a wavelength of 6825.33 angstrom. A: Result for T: 10.8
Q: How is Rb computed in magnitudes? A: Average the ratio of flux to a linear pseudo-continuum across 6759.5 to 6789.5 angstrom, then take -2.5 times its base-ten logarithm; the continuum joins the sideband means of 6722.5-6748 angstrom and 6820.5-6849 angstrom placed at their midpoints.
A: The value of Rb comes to 0.04 mag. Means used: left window 13.7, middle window 13.1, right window 13.3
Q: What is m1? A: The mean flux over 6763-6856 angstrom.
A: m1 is 13.1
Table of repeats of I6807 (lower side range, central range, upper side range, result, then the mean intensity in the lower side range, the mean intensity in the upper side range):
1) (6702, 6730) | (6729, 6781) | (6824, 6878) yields 0.6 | 13.4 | 13.1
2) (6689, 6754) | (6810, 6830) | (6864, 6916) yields -0.7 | 13.5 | 12.6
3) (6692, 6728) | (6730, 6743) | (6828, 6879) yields -0.2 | 13.5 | 13.3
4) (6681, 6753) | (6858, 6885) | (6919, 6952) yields -2.1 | 13.6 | 12.5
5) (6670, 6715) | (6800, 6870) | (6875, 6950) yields -2.5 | 13.2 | 12.3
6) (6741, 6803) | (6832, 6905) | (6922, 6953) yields 0.7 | 13.3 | 12.4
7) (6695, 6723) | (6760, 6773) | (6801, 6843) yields 1.1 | 13.3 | 13.4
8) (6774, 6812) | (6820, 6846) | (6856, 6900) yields -1.0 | 13.4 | 12.6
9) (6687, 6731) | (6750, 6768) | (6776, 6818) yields 1.4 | 13.5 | 13.3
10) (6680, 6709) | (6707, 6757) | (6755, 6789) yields -0.7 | 13.5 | 13.1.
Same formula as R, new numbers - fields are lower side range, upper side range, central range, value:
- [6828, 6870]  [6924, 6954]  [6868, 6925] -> 0.8 angstrom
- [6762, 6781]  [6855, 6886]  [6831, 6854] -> 1.1 angstrom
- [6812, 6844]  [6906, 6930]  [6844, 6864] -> 1.1 angstrom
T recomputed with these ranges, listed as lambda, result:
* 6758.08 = 11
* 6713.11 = 13.5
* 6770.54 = 11.8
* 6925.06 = 13.9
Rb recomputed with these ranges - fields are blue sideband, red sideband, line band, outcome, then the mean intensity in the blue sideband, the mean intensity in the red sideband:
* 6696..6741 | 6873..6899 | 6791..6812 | -0.05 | 13.4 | 12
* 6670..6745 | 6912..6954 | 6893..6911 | 0.03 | 13.3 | 12.5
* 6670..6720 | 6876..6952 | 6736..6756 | -0.03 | 13.2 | 12.3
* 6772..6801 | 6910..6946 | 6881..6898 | 0.17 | 13.6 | 12.5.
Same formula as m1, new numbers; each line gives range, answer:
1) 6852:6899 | 12.5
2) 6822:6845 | 13.4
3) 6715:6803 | 13.4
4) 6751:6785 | 12.8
